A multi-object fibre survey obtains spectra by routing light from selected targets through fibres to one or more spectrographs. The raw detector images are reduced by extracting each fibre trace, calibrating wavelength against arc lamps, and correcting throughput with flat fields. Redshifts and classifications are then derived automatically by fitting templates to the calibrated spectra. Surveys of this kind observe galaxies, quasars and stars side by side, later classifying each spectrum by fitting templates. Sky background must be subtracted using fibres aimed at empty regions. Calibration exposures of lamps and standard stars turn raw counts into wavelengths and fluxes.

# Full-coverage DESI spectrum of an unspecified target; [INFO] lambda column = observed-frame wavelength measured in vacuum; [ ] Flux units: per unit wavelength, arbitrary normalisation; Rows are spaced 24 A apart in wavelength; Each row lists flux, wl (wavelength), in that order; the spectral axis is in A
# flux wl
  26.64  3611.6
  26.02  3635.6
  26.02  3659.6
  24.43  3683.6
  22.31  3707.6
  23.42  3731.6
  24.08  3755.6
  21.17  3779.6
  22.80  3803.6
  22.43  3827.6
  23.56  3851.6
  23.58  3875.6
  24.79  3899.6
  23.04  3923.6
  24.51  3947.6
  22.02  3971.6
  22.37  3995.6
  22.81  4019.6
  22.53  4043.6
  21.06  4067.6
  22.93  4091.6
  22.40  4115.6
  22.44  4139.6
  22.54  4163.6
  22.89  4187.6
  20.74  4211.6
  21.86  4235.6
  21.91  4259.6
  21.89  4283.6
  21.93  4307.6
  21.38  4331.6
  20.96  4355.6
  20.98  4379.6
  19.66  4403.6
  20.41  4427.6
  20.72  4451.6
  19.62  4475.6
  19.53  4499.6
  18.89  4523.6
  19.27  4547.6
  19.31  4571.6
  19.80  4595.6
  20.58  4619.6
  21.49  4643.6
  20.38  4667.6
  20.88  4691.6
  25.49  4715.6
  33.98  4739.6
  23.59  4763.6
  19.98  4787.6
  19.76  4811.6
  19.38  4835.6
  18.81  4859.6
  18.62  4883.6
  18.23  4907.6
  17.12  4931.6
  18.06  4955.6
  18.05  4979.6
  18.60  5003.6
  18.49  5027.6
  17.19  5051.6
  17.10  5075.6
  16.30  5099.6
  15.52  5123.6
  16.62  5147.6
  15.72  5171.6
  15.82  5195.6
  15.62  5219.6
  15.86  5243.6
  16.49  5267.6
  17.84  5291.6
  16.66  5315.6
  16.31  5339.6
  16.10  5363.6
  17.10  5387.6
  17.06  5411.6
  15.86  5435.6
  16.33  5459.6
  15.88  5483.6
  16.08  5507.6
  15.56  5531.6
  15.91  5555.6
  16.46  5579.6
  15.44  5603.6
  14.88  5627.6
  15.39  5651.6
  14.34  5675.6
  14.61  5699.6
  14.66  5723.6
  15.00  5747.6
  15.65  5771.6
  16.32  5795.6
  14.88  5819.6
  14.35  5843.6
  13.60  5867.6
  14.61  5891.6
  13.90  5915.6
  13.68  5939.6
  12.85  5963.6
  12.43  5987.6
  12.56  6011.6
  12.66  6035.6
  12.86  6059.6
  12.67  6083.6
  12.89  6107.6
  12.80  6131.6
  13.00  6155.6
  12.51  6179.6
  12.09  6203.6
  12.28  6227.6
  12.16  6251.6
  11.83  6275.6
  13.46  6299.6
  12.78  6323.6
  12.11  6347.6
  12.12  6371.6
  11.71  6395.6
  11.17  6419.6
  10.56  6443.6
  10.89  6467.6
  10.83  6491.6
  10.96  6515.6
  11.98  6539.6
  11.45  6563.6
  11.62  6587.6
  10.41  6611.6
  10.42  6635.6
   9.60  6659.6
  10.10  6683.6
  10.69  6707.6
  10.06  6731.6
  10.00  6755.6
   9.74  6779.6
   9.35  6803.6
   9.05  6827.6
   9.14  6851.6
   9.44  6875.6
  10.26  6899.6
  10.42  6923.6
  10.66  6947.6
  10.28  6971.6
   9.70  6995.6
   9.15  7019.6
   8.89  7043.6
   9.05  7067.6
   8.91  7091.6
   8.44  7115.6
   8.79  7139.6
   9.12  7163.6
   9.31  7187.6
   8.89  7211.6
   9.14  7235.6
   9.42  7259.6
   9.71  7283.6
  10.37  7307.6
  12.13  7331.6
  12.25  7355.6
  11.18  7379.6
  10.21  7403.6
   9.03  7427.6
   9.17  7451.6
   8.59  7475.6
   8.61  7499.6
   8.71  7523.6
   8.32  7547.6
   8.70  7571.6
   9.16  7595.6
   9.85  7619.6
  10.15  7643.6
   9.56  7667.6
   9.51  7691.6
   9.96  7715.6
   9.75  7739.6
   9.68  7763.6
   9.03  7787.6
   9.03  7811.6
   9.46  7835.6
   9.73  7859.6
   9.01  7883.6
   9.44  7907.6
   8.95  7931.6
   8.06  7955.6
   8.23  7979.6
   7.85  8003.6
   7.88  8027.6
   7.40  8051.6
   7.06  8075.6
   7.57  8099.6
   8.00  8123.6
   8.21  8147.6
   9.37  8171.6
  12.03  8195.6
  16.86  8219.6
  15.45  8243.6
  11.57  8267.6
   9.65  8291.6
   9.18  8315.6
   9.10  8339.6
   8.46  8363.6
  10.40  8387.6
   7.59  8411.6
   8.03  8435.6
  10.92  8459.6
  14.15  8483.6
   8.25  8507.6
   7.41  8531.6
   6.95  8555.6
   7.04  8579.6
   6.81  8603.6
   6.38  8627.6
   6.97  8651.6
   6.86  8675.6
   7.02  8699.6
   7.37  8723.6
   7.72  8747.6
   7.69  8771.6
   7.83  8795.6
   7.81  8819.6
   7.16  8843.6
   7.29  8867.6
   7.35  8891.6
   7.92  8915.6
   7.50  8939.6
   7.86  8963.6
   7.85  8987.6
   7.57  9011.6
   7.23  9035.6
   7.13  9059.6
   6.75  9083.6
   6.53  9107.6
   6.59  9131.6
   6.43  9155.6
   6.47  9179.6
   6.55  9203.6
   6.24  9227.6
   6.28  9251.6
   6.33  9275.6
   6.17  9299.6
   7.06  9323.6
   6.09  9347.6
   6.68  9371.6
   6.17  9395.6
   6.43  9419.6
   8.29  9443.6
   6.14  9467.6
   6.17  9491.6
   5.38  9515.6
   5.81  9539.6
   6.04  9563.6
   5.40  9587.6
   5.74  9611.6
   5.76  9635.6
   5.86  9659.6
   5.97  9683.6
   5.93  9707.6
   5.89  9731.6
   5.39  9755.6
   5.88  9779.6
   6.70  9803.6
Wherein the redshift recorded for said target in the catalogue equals 0.69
